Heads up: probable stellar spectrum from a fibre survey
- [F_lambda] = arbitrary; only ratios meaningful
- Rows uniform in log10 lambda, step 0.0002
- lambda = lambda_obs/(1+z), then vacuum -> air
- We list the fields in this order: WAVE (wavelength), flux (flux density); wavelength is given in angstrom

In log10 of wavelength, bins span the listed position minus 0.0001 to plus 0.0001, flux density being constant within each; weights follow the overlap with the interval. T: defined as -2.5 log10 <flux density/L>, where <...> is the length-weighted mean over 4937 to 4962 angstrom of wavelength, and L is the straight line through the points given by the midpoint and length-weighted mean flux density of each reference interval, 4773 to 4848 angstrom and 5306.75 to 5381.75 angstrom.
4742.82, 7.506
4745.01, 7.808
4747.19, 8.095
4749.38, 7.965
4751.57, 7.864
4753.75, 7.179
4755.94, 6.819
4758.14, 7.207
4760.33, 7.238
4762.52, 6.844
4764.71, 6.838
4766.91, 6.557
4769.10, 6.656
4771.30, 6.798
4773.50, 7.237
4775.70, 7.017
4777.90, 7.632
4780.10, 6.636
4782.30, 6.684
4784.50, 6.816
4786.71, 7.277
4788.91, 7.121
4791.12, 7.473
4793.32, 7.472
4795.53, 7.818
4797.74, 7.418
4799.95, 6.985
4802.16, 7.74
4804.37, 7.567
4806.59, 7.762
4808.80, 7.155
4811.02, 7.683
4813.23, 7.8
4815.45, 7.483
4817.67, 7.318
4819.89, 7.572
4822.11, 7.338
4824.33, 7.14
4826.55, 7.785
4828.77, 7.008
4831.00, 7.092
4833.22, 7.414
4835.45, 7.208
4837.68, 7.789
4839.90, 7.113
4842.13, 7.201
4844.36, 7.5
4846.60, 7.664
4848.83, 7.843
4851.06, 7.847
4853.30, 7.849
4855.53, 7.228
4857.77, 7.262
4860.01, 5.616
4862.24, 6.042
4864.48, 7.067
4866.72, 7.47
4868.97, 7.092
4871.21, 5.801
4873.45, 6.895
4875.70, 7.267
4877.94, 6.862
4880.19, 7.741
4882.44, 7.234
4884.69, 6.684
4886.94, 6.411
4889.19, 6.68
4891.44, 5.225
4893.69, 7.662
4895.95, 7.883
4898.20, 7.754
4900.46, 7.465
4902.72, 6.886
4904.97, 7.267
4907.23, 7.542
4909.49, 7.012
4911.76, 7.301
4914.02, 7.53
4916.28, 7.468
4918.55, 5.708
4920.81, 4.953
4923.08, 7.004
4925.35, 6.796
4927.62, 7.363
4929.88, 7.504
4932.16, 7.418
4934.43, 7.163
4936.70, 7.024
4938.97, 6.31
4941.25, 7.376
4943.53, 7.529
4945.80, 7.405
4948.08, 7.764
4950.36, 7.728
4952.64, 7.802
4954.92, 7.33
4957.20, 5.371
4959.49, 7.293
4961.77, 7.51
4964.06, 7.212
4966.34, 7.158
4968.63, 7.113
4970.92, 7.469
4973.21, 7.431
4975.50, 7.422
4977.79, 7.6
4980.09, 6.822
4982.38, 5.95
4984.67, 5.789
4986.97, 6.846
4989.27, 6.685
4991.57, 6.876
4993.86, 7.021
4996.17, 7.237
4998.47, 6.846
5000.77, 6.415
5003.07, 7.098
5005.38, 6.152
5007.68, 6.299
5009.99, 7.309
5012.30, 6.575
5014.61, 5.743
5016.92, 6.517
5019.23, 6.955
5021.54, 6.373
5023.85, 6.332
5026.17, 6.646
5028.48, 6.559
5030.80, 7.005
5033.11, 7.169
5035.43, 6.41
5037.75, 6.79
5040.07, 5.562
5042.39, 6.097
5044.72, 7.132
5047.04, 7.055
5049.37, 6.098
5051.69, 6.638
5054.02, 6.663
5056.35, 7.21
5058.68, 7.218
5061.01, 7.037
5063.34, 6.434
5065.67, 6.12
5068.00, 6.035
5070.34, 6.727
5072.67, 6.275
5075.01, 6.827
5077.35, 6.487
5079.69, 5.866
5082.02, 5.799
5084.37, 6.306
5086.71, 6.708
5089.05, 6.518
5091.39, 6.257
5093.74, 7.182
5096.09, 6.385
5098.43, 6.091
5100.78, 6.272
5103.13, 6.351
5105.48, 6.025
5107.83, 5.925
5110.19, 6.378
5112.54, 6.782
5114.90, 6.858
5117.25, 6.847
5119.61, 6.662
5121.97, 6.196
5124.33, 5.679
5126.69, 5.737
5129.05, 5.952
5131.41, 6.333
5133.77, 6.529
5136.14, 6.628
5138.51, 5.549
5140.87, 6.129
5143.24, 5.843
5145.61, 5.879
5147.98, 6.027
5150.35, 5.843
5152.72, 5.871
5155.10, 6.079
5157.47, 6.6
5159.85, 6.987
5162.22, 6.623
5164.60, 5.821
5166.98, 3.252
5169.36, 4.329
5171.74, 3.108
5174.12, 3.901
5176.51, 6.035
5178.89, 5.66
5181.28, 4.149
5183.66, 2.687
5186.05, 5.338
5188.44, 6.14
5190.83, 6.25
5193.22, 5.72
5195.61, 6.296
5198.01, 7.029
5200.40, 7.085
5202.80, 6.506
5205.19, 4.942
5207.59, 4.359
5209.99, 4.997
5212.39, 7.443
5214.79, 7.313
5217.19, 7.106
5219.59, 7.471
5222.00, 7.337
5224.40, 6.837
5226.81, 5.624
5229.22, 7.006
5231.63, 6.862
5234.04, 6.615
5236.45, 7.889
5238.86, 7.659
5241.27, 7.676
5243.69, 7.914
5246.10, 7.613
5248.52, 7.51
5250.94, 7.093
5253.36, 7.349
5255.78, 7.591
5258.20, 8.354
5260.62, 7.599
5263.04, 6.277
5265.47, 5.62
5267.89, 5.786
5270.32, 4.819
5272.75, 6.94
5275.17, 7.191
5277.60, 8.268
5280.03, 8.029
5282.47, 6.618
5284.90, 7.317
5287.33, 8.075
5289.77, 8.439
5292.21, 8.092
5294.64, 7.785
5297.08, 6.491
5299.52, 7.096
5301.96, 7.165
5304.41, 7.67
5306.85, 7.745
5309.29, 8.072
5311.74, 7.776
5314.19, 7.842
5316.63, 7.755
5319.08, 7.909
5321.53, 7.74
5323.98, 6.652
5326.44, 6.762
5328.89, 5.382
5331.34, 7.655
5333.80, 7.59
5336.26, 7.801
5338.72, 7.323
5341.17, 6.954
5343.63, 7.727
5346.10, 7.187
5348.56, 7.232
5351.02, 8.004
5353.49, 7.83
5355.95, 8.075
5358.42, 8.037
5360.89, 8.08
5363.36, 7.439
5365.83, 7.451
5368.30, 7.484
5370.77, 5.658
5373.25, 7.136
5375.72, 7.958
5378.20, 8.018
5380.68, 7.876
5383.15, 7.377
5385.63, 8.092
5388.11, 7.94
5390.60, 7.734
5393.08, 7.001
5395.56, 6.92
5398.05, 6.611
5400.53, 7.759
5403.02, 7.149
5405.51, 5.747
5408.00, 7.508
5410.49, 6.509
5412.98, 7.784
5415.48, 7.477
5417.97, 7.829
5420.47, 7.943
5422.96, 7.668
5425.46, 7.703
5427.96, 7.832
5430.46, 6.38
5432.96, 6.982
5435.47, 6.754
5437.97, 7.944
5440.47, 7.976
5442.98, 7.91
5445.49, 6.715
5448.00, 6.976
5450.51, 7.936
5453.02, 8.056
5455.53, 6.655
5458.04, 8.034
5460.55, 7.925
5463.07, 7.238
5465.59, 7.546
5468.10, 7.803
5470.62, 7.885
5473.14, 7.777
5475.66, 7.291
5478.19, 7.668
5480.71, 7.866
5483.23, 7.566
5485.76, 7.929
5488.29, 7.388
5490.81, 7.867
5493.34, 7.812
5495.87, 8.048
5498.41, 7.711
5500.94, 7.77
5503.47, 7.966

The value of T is 0.03 mag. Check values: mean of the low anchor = 7.35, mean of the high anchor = 7.48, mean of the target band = 7.2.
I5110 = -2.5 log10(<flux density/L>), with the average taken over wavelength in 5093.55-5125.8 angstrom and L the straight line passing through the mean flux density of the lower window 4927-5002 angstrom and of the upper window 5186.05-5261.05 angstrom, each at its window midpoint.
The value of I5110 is 0.09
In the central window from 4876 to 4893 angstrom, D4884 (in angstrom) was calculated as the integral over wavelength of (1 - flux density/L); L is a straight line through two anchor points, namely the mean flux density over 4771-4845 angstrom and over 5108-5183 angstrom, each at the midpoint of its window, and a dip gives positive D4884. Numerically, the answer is 0.58 angstrom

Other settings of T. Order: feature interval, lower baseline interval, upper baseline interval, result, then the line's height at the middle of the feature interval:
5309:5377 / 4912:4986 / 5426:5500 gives 0.001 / 7.45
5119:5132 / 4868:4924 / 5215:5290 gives 0.169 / 7.08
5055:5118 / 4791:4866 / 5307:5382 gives 0.148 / 7.42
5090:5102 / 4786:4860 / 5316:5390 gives 0.158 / 7.45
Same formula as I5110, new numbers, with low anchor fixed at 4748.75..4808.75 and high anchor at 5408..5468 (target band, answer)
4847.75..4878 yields 0.034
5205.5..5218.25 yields 0.199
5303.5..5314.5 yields -0.057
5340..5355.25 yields -0.011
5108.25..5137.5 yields 0.156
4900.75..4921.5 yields 0.052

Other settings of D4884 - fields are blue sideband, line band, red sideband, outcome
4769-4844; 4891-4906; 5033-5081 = -0.5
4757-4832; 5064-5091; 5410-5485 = 3.8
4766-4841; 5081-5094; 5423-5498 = 1.7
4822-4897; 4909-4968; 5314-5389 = 0.7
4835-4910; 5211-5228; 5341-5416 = 0.8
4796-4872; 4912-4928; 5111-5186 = 0.4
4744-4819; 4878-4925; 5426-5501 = 2.4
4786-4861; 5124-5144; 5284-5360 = 3.8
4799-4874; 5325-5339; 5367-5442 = 0.5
